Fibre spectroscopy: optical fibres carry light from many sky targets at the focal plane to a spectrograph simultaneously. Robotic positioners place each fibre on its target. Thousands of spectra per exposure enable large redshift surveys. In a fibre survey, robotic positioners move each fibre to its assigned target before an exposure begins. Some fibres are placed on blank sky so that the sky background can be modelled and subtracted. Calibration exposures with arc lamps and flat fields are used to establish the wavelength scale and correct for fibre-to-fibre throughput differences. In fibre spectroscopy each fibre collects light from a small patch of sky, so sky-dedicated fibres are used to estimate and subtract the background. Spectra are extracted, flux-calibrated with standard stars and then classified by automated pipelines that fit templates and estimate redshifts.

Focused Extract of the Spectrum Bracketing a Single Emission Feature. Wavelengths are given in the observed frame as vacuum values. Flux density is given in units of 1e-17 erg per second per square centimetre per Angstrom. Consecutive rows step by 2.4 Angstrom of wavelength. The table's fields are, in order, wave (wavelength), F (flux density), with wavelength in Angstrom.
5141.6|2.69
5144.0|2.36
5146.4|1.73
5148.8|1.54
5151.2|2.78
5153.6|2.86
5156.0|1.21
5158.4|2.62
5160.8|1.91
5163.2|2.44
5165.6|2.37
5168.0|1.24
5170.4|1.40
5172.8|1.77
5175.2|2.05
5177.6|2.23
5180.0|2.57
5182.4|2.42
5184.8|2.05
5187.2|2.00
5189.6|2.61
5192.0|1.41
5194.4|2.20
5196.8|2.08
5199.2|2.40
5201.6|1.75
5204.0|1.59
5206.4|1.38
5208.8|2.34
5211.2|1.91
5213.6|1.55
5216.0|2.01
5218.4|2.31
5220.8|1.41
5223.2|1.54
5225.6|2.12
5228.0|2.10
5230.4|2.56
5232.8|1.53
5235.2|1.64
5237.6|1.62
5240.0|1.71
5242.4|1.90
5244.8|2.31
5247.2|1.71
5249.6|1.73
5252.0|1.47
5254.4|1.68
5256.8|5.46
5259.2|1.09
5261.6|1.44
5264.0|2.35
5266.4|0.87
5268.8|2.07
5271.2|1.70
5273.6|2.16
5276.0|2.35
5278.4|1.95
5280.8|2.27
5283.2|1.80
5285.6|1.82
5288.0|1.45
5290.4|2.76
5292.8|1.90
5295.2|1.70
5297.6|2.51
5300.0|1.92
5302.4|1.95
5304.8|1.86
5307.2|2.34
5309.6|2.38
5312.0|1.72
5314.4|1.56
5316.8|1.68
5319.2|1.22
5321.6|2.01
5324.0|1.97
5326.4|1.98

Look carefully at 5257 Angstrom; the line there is H-beta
